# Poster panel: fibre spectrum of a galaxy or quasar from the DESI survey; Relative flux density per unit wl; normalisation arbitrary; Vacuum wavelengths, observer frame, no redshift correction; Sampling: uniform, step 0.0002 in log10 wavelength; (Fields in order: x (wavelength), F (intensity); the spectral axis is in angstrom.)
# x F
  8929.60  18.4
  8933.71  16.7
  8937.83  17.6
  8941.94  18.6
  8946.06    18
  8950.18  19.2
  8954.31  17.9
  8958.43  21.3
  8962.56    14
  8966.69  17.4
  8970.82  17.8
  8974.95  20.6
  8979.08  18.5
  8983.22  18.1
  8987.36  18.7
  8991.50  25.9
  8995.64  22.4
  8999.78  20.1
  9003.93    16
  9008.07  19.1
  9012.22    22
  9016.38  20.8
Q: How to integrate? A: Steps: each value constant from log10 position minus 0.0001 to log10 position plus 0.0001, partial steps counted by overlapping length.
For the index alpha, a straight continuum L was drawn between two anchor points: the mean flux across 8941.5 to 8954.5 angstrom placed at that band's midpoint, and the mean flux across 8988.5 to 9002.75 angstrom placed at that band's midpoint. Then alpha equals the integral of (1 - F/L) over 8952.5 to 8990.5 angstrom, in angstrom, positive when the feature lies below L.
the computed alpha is 3.3 angstrom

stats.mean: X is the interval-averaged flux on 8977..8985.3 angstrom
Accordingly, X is 18.3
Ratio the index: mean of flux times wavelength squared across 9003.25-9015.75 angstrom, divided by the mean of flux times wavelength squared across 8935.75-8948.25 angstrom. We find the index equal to 1.1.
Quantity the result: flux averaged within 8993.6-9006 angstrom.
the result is 19.5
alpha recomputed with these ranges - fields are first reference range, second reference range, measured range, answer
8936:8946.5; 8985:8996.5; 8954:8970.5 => 1.8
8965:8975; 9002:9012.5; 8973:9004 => -3.2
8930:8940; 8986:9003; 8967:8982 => 1.0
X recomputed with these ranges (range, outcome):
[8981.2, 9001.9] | 21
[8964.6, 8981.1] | 18.6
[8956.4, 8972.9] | 17.6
